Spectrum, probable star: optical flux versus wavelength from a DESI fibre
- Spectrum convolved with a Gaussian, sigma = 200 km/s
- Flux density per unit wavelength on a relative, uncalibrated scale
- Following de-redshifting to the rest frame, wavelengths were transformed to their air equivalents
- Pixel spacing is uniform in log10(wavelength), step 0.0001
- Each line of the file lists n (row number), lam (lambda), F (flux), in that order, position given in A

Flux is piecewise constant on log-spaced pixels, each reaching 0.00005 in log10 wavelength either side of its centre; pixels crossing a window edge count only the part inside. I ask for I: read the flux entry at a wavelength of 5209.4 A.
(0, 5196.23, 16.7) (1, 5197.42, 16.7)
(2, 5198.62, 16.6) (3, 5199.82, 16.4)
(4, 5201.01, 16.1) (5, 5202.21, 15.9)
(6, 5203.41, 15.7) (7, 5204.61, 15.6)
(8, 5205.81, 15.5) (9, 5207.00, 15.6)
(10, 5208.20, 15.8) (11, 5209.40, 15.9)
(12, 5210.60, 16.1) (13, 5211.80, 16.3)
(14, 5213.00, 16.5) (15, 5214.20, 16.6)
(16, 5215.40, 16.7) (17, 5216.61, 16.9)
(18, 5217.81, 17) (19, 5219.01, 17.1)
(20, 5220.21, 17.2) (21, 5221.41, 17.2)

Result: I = 15.9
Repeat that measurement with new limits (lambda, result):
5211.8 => 16.3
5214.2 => 16.6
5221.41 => 17.2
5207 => 15.6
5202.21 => 15.9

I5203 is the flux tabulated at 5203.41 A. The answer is 15.7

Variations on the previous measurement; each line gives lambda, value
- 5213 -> 16.5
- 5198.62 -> 16.6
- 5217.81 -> 17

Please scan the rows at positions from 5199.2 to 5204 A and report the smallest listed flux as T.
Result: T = 15.7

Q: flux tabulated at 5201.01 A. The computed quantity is 16.1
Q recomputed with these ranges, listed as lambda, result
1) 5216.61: 16.9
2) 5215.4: 16.7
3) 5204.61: 15.6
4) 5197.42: 16.7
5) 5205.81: 15.5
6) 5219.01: 17.1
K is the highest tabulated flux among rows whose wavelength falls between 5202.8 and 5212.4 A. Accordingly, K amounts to 16.3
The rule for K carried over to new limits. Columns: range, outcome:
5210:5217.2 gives 16.9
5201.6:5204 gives 15.9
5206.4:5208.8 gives 15.8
